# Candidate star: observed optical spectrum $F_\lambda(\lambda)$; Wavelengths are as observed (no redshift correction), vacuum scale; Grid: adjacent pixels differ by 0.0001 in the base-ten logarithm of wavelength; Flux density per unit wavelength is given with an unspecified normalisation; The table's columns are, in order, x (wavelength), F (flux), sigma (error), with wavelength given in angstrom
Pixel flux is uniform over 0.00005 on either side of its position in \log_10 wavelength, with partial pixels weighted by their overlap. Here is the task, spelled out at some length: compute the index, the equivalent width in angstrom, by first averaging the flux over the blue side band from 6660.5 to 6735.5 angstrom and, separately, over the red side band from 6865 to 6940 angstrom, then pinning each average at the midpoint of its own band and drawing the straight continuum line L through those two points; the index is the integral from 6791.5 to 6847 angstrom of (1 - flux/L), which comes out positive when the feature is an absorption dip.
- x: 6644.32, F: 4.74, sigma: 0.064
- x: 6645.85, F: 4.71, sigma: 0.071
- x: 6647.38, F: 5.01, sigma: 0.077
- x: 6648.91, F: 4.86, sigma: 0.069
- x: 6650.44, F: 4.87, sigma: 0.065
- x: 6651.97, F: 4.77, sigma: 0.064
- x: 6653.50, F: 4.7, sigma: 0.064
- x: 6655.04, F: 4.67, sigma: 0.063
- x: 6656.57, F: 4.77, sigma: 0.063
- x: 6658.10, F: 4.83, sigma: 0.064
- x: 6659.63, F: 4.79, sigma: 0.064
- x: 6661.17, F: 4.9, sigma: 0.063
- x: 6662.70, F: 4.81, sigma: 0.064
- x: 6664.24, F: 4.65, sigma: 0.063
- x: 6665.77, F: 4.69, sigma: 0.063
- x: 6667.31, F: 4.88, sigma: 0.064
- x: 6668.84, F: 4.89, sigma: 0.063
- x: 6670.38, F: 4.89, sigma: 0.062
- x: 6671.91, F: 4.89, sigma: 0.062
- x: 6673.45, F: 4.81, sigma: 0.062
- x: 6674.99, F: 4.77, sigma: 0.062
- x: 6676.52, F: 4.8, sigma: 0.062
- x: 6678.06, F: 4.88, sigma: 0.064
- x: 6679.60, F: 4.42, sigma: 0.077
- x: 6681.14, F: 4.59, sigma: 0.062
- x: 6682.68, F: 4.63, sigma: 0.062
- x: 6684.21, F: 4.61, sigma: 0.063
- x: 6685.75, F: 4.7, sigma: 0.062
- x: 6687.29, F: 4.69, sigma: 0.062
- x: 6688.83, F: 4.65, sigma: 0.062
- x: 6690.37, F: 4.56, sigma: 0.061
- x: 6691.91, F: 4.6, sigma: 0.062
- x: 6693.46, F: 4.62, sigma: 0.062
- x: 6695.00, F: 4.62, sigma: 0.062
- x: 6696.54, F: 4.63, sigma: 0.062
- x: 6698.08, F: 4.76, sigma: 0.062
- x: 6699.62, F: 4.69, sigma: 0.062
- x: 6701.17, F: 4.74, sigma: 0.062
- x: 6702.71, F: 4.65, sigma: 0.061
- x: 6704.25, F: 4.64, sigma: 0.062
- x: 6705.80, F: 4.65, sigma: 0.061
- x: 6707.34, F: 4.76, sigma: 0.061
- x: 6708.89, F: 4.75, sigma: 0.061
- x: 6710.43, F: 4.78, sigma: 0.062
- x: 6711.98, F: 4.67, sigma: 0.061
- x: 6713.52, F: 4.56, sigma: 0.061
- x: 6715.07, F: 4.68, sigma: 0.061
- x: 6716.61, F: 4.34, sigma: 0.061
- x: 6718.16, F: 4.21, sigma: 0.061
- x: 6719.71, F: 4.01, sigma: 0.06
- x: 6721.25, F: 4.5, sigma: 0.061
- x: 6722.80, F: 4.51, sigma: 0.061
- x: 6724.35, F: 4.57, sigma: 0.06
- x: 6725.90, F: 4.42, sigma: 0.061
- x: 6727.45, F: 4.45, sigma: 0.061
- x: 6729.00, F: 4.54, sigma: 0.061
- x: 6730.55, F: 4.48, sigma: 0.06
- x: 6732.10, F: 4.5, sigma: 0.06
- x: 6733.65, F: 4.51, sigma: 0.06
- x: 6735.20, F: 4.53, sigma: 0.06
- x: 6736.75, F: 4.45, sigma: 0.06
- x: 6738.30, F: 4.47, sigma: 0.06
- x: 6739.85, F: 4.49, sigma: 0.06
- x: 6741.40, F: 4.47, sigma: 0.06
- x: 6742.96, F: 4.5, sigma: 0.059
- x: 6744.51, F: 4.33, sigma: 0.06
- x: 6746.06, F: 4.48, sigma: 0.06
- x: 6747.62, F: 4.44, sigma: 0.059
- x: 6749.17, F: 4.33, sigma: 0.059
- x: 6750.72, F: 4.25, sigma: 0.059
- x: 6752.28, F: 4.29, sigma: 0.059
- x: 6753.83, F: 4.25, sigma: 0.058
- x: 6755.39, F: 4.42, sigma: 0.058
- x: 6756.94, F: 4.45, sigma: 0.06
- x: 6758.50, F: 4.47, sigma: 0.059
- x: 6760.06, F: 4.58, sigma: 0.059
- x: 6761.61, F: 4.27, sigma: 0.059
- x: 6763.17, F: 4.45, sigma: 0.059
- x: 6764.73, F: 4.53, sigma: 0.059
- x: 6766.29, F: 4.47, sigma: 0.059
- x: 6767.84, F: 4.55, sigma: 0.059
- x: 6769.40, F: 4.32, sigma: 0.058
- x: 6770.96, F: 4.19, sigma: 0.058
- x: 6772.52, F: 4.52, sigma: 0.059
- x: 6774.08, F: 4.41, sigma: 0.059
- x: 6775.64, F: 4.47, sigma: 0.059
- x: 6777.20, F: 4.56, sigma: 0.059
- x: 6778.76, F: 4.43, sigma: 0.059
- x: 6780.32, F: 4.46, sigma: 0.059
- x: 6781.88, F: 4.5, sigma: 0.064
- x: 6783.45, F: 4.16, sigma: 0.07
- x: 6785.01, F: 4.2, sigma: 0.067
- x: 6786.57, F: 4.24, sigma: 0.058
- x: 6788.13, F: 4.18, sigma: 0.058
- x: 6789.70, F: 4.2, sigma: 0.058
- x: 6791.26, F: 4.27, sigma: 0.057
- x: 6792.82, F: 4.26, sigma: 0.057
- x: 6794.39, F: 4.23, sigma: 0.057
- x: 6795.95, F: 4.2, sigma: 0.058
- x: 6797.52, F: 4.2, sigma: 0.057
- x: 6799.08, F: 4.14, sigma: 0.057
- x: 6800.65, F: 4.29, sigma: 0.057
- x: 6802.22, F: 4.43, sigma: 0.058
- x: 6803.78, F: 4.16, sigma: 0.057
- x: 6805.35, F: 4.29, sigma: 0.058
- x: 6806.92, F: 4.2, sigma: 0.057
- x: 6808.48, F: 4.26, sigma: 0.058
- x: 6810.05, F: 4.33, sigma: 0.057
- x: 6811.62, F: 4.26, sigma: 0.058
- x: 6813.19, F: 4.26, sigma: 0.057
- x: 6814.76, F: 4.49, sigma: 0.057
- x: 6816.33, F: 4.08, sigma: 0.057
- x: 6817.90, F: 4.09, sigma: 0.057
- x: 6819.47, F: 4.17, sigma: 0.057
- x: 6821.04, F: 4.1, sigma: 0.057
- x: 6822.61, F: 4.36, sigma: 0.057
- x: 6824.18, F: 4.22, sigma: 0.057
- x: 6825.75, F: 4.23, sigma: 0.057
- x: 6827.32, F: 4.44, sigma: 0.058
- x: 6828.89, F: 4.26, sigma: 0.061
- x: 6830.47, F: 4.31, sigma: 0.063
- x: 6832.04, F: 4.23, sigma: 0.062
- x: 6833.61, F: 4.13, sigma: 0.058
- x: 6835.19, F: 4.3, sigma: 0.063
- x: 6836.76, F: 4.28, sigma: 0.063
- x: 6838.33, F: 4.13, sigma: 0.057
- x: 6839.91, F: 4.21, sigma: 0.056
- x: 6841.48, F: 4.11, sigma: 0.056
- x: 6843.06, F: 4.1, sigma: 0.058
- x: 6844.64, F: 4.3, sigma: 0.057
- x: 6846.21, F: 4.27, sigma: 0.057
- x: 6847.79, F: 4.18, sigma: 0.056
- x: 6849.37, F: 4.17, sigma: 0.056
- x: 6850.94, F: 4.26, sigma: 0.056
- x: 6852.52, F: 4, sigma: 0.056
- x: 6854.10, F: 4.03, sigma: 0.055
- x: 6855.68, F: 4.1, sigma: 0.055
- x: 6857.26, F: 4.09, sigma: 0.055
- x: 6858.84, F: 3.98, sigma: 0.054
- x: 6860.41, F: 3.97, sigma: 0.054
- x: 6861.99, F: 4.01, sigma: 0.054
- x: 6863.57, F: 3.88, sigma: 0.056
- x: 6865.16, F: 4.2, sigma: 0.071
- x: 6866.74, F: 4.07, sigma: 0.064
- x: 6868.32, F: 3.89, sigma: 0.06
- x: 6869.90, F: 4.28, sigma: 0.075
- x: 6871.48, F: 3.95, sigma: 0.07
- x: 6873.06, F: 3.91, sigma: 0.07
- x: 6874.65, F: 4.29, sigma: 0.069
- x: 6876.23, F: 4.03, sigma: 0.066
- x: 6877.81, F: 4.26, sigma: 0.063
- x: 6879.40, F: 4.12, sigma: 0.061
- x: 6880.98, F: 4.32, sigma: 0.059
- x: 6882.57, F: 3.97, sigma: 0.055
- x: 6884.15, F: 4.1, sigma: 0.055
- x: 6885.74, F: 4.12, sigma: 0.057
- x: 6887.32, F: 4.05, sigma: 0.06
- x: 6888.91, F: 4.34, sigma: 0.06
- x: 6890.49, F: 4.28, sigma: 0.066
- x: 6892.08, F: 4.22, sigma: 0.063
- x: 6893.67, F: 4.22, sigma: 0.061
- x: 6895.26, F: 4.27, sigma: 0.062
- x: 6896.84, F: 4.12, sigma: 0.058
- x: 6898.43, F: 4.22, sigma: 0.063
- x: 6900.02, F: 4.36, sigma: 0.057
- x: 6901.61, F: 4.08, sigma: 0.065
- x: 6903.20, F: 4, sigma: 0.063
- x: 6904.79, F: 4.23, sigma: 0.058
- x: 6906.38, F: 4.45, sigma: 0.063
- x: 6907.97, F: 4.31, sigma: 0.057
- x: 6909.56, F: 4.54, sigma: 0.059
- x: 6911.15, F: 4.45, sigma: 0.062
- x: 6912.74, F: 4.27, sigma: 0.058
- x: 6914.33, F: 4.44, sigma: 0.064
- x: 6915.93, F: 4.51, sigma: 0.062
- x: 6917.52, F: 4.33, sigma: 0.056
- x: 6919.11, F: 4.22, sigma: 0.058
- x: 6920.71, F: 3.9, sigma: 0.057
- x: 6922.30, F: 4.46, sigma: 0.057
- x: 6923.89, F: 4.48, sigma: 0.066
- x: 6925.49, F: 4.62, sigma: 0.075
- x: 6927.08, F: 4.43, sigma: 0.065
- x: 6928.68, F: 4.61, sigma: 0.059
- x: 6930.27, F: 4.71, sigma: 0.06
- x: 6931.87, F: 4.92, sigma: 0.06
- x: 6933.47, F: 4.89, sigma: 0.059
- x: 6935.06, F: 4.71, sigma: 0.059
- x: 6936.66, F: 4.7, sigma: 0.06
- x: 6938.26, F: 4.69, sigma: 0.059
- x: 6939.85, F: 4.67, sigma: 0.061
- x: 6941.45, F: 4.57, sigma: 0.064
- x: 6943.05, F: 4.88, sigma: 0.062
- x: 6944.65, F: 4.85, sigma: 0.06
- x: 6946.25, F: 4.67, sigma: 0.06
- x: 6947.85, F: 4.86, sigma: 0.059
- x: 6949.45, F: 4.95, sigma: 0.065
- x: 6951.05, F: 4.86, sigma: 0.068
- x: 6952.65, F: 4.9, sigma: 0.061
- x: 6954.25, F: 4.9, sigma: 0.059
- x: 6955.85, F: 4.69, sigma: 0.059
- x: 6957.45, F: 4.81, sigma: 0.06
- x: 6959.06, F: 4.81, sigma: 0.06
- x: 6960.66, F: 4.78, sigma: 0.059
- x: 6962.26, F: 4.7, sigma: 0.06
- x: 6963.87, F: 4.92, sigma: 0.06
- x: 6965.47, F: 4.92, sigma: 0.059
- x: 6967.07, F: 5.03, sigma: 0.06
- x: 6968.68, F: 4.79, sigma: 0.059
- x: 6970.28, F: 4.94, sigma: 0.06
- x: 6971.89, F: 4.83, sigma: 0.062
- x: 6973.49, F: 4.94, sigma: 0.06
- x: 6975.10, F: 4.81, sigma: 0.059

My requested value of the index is 2.59 angstrom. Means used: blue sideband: 4.63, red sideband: 4.32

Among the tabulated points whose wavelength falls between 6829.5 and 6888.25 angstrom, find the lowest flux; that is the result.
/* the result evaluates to 3.88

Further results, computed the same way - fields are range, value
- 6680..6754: 4.01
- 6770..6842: 4.08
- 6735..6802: 4.14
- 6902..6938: 3.9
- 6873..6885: 3.91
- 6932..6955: 4.57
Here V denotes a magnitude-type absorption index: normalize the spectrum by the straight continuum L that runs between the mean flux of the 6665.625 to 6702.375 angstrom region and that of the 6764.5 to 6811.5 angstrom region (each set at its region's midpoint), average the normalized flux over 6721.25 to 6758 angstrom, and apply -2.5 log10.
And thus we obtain 0.014 mag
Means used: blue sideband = 4.71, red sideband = 4.32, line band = 4.44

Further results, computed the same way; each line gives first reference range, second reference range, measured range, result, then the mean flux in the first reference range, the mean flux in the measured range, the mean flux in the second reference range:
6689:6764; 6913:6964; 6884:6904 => 0.110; 4.51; 4.19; 4.66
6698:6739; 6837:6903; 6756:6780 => -0.009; 4.55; 4.45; 4.13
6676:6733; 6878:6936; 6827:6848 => 0.050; 4.59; 4.23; 4.34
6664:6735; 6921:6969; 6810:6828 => 0.107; 4.63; 4.25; 4.75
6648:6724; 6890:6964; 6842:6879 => 0.121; 4.68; 4.1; 4.54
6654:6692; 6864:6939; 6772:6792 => 0.044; 4.74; 4.35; 4.31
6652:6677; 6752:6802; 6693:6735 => 0.009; 4.8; 4.56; 4.35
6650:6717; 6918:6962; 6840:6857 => 0.133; 4.71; 4.15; 4.68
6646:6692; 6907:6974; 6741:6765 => 0.078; 4.75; 4.4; 4.68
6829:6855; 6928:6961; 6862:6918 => 0.067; 4.19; 4.2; 4.78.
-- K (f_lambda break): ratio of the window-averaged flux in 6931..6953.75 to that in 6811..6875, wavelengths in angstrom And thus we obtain 1.15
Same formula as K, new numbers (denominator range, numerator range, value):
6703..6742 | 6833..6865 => 0.91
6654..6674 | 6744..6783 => 0.92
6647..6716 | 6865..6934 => 0.91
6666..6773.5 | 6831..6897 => 0.91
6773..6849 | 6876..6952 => 1.04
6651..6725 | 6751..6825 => 0.92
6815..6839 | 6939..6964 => 1.13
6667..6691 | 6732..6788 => 0.93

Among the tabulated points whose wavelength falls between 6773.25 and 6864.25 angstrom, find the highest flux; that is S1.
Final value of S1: 4.56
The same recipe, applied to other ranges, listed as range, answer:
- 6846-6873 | 4.28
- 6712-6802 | 4.68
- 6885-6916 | 4.54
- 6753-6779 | 4.58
